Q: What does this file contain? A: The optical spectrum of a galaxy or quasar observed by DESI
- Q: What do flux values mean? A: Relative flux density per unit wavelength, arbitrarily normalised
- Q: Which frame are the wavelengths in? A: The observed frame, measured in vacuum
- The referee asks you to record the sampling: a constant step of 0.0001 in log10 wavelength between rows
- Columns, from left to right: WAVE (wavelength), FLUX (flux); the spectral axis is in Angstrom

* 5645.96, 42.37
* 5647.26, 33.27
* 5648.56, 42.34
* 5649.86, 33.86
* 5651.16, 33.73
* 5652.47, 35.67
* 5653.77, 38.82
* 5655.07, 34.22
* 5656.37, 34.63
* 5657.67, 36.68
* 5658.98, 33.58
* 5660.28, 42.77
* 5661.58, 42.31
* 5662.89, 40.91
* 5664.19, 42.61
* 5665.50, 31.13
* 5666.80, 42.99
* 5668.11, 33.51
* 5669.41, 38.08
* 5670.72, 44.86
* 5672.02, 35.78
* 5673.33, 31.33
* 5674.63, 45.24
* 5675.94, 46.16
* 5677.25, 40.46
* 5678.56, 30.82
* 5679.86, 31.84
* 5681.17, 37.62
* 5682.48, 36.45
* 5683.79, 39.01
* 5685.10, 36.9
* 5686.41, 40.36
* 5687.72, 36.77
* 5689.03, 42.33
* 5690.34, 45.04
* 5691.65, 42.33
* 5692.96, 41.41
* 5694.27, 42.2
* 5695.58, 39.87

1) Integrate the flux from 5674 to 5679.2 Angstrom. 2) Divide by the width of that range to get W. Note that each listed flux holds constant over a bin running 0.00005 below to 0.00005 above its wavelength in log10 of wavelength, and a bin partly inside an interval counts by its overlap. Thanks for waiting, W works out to 40.6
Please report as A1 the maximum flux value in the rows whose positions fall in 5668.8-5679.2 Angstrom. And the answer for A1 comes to 46.16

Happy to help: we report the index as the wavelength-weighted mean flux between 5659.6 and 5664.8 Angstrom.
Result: 42.1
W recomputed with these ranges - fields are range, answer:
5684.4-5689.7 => 39.1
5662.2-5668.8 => 38.2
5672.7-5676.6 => 41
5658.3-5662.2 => 39.5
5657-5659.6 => 35.1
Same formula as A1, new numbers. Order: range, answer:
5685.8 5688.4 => 40.36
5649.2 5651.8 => 33.86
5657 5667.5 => 42.99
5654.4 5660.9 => 42.77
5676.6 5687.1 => 40.46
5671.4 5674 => 35.78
